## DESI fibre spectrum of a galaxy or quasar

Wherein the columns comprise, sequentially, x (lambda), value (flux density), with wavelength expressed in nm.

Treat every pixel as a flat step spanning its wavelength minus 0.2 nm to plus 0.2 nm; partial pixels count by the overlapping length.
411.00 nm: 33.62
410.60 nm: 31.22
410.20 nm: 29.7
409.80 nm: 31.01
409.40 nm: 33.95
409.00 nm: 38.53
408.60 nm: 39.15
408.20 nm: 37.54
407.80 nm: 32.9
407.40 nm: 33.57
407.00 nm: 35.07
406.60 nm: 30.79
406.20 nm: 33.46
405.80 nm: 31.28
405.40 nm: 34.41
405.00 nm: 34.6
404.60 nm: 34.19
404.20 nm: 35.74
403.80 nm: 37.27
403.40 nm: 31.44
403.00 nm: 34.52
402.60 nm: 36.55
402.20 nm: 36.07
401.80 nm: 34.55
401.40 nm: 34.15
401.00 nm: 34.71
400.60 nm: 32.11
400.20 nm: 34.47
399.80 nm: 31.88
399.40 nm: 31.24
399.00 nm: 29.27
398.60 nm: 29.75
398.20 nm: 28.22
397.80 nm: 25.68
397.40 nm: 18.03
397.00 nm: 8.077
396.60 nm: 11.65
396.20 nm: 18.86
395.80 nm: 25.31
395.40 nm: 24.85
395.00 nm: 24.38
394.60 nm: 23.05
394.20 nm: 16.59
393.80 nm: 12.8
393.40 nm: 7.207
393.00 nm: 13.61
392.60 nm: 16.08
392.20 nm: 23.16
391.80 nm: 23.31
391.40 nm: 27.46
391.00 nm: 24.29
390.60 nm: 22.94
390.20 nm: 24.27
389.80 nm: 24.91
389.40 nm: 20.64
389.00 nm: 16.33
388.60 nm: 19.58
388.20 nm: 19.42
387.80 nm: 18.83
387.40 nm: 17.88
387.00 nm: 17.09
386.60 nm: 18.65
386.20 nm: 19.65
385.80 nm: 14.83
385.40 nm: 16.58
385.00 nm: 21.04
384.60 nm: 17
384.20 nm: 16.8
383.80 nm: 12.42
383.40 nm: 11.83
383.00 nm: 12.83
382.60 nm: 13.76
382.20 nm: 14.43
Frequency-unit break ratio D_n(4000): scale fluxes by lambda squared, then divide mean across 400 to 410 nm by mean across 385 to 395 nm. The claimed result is 1.93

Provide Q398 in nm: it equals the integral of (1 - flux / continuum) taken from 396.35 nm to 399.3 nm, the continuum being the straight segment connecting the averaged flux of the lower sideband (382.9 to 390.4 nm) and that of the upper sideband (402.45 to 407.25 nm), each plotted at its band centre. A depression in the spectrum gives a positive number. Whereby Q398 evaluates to 0.66 nm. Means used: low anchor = 18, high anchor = 34.1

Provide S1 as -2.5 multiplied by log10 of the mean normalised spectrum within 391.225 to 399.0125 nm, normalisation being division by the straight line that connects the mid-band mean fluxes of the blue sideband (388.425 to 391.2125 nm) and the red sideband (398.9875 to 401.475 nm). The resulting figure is 0.333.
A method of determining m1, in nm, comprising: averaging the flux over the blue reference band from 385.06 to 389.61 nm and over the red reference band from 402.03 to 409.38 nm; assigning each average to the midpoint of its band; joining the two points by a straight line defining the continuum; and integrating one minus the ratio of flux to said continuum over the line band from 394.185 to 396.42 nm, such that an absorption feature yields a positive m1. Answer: 0.25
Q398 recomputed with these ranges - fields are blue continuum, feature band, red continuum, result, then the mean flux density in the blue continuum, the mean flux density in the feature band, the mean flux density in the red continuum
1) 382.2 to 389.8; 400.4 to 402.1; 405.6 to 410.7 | -0.32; 17.1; 34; 33.8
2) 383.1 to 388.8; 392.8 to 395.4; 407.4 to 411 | 0.71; 17.2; 16.9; 34.2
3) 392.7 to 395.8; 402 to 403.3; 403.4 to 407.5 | -0.24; 18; 35.4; 33.9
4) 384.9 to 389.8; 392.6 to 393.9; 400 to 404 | 0.68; 18.6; 11.8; 34.6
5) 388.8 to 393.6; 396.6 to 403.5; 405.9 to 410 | -0.34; 20.4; 29.5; 34.5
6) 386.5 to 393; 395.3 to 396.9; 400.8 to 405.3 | 0.48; 20.7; 19.1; 34.9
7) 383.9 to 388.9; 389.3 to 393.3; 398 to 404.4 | 0.19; 18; 21.7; 33.2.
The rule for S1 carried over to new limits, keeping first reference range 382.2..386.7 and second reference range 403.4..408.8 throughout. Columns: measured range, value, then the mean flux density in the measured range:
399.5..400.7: -0.12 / 32.7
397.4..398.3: 0.11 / 24.8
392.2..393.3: 0.41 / 15.7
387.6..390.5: -0.04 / 20.7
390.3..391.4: -0.14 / 24.4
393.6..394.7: 0.39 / 17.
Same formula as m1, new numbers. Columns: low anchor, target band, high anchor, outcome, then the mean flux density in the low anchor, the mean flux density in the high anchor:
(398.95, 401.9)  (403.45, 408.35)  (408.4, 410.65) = -0.07 nm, 32.9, 34.1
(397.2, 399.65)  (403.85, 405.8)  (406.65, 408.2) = -0.16 nm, 27.1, 34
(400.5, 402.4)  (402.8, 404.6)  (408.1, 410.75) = -0.01 nm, 34.4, 34.4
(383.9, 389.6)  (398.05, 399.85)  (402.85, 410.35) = -0.13 nm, 18.1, 34.2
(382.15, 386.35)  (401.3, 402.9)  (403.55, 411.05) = -0.29 nm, 15.6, 34.1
